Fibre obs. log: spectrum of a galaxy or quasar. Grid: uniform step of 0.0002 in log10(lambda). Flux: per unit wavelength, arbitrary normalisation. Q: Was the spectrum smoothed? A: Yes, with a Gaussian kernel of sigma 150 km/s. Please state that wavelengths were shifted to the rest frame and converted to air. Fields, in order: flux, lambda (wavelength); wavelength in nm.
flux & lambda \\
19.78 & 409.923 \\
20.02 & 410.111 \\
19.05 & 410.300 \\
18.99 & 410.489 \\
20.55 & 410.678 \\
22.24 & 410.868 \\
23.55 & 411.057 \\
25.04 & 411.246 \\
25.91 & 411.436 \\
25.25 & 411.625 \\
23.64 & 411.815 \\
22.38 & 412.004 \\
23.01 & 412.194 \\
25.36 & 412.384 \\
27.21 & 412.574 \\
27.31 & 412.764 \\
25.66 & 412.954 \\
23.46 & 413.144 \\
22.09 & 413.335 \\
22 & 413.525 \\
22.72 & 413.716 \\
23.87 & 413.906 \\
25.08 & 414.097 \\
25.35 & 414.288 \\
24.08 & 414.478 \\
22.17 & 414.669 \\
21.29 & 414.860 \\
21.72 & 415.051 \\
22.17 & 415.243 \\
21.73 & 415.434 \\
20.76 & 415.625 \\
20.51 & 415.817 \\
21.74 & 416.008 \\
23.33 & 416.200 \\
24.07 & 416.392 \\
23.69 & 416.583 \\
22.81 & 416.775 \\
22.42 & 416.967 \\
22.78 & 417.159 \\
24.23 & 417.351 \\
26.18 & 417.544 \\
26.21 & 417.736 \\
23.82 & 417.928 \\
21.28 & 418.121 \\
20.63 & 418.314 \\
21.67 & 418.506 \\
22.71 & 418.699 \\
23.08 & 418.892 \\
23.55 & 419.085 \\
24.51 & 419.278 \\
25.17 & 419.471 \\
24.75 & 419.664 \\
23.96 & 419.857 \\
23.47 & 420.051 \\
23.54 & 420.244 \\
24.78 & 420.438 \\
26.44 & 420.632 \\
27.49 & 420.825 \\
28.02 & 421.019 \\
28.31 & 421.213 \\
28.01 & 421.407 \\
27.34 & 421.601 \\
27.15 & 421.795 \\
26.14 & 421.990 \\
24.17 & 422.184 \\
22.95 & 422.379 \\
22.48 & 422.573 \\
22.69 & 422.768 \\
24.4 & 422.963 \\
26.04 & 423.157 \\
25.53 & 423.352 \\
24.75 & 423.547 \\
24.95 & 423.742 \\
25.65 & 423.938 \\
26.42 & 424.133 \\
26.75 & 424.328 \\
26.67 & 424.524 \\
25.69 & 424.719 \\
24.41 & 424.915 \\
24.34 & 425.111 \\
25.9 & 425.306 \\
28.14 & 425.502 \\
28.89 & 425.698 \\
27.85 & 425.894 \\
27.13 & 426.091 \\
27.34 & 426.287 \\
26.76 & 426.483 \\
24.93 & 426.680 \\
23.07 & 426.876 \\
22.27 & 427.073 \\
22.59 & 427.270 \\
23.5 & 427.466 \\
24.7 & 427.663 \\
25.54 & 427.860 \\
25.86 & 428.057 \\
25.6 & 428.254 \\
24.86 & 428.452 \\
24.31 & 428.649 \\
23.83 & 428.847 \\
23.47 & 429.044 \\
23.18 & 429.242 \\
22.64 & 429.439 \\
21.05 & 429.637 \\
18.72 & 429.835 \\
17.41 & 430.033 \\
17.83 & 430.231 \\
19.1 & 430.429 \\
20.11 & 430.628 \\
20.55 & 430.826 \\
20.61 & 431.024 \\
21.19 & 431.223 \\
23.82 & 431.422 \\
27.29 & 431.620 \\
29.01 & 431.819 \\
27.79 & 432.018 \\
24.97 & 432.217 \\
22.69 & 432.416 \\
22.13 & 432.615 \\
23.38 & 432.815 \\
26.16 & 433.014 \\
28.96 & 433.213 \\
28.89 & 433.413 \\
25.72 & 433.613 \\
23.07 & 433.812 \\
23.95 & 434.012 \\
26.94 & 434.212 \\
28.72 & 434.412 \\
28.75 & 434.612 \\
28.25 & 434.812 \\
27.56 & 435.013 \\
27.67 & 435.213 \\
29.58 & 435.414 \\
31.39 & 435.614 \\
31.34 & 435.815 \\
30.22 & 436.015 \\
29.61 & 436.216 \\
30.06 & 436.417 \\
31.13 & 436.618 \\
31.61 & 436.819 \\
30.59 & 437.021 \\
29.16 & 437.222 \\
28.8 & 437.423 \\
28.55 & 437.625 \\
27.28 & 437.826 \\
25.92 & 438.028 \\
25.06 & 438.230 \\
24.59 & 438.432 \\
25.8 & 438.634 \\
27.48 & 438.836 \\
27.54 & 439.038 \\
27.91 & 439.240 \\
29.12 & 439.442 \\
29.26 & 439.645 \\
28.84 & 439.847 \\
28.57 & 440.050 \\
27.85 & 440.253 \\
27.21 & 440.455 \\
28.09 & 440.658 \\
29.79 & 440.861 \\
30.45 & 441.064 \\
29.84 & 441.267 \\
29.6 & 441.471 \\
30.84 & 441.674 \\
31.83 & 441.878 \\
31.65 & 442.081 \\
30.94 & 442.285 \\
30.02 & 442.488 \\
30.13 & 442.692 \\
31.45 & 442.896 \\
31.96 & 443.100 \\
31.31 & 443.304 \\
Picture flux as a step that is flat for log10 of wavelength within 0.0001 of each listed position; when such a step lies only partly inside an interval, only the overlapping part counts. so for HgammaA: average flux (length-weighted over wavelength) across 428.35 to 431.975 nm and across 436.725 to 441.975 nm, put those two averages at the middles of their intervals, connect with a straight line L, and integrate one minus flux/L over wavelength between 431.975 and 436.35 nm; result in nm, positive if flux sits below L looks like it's -0.38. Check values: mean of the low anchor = 22.3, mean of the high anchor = 28.5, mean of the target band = 27.2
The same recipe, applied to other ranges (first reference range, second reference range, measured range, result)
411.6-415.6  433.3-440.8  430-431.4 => 0.37 nm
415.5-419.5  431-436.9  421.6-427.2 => -0.16 nm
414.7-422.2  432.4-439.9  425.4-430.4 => 0.38 nm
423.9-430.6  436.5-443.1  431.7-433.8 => 0.04 nm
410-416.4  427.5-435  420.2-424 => -0.32 nm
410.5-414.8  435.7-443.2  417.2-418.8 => 0.10 nm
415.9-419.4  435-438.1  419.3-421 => -0.07 nm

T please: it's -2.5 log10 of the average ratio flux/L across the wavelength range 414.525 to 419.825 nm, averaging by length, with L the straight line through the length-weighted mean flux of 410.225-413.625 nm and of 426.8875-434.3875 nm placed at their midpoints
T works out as 0.03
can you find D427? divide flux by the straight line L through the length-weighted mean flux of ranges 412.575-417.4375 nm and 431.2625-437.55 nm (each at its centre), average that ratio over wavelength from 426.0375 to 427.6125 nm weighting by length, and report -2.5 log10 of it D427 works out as 0.05 mag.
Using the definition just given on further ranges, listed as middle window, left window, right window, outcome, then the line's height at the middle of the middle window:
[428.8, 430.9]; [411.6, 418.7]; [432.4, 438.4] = 0.27 mag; 26.6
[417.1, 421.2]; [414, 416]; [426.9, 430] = -0.07 mag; 22.7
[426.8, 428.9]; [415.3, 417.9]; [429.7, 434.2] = -0.04 mag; 23.3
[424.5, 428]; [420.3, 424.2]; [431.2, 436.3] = 0.02 mag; 26.1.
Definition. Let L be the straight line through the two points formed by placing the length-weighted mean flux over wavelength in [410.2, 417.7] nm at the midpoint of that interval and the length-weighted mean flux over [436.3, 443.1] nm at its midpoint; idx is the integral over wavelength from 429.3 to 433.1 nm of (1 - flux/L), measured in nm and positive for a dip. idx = 0.66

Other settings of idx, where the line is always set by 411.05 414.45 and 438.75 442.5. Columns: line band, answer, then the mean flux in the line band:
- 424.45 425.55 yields 0.03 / 25.8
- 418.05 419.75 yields 0.16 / 23.1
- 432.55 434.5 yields 0.15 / 25.8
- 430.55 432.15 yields 0.22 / 23.9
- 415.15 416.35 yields 0.15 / 21.8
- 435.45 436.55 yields -0.08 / 30.5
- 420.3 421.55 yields -0.06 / 27.1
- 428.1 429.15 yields 0.10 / 24.5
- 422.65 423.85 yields 0.07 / 24.7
